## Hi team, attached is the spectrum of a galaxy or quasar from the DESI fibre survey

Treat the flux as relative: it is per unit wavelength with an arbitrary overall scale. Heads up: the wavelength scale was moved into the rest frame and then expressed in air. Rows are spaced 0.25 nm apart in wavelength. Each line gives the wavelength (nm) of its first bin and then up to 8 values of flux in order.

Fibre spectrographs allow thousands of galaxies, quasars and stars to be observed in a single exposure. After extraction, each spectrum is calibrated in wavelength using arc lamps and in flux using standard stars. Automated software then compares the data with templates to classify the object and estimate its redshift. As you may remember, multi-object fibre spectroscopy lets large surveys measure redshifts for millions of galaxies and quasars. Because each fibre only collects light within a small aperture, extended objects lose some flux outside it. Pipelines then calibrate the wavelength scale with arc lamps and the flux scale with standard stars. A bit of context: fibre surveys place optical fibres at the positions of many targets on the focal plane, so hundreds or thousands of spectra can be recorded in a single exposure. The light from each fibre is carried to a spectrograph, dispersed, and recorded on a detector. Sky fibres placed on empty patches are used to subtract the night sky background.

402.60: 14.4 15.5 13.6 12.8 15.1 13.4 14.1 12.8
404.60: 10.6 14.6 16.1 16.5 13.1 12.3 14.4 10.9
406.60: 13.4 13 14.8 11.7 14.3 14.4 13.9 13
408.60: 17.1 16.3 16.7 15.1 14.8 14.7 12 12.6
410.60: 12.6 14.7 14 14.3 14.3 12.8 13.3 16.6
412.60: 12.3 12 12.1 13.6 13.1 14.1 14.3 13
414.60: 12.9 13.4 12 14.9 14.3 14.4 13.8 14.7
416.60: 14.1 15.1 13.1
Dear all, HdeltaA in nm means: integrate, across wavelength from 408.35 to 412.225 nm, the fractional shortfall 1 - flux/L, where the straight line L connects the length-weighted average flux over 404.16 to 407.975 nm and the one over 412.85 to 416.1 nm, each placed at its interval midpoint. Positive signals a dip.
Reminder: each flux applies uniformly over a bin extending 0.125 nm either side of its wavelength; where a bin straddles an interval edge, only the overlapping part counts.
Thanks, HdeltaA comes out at -0.23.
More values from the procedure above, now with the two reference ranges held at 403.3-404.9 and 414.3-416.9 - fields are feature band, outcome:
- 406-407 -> 0.036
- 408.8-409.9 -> -0.159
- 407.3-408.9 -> -0.109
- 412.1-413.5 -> 0.042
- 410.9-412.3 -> -0.028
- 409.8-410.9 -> 0.039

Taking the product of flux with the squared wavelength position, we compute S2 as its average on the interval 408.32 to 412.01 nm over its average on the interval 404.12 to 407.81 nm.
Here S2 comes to 1.1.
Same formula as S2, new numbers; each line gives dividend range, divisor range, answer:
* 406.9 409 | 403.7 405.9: 1.06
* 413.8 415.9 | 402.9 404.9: 1.07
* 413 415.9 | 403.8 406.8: 1.05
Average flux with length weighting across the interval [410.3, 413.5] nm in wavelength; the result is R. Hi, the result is 13.5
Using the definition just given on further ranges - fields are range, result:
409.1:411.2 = 14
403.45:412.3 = 14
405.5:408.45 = 13.3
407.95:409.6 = 15.3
